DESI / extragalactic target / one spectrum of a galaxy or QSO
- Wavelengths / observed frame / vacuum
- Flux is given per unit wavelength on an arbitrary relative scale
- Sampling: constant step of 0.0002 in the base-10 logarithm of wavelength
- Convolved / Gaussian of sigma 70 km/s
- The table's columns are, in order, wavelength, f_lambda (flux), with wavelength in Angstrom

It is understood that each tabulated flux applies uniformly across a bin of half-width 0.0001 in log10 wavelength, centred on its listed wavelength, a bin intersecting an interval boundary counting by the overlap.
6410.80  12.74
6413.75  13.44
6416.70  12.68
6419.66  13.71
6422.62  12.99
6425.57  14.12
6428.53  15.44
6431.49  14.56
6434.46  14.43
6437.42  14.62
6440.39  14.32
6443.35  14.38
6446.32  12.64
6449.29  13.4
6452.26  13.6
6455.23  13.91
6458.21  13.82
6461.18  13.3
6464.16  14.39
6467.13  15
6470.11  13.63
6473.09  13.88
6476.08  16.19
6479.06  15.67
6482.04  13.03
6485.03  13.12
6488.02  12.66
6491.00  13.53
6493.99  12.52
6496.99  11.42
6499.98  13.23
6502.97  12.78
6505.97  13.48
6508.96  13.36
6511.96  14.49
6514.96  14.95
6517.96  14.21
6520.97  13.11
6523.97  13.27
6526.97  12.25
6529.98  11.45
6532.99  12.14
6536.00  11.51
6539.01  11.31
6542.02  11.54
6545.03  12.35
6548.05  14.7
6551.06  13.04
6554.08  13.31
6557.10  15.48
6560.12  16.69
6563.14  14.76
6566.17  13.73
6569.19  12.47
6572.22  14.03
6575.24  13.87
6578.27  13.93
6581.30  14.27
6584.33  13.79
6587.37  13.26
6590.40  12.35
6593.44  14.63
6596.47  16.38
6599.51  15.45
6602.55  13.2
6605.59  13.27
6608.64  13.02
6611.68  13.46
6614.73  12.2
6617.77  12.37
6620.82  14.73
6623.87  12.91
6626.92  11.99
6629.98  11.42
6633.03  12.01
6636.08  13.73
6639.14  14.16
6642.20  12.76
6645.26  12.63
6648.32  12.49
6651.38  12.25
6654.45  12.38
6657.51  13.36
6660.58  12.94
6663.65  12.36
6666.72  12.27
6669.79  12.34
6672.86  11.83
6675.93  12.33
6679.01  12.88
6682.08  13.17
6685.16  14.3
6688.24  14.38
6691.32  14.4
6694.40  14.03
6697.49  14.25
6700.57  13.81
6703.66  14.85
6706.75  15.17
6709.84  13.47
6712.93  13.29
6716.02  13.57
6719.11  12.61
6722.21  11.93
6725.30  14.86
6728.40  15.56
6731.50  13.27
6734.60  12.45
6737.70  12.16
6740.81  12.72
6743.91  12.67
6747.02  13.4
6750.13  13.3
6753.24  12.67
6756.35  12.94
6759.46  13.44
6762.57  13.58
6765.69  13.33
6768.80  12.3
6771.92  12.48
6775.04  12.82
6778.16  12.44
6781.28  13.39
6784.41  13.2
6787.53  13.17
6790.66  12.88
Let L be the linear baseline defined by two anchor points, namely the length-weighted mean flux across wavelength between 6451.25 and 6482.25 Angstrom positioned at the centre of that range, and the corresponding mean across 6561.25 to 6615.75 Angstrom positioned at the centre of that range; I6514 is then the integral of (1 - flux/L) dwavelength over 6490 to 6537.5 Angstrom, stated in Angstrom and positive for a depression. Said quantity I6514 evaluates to 3.8 Angstrom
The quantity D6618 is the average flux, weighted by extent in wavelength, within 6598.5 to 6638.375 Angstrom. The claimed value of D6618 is 13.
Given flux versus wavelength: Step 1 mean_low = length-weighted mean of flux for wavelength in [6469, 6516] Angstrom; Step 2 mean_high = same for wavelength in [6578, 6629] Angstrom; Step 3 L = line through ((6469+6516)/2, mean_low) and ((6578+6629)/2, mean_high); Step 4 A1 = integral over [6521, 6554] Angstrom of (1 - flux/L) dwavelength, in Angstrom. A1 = 2.82 Angstrom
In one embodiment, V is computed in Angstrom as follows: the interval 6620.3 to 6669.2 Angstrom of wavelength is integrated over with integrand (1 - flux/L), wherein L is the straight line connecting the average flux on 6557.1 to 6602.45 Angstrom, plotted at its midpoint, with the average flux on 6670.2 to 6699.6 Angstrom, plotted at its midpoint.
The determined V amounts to 3.7 Angstrom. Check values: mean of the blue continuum 14.3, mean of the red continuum 13.5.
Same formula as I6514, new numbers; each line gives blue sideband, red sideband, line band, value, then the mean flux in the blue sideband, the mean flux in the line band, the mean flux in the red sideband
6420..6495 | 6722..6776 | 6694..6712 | -1.3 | 14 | 14.2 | 13.1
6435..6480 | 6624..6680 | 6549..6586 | -2.4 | 14.2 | 14.1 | 12.6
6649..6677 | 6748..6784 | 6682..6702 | -2.4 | 12.5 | 14.1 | 13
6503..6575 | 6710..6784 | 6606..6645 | 1.1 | 13.4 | 12.9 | 13.1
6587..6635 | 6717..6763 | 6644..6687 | 1.8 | 13.3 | 12.7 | 13.2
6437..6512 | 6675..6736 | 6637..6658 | 1.3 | 13.7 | 12.9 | 13.7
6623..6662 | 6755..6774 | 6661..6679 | 0.6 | 12.7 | 12.3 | 13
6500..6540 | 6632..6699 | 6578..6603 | -2.2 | 13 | 14.2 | 13.1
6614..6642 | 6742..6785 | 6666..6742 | -3.1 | 12.9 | 13.5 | 13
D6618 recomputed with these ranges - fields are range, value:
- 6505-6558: 13.1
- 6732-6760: 12.9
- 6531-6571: 13.3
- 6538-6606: 13.8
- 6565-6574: 13.4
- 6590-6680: 13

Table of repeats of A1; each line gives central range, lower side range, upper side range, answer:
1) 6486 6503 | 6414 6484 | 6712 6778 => 1.48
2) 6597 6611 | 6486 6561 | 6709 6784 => -0.84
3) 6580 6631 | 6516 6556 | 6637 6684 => -3.11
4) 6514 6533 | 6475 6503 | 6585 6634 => 0.44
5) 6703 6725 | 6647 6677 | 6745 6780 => -1.48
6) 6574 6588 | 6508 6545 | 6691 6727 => -0.82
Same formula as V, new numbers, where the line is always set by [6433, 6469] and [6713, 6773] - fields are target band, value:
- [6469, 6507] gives 1.1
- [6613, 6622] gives 0.3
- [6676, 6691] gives -0.3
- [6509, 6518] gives -0.4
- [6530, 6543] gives 2.0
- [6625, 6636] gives 1.1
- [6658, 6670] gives 0.7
